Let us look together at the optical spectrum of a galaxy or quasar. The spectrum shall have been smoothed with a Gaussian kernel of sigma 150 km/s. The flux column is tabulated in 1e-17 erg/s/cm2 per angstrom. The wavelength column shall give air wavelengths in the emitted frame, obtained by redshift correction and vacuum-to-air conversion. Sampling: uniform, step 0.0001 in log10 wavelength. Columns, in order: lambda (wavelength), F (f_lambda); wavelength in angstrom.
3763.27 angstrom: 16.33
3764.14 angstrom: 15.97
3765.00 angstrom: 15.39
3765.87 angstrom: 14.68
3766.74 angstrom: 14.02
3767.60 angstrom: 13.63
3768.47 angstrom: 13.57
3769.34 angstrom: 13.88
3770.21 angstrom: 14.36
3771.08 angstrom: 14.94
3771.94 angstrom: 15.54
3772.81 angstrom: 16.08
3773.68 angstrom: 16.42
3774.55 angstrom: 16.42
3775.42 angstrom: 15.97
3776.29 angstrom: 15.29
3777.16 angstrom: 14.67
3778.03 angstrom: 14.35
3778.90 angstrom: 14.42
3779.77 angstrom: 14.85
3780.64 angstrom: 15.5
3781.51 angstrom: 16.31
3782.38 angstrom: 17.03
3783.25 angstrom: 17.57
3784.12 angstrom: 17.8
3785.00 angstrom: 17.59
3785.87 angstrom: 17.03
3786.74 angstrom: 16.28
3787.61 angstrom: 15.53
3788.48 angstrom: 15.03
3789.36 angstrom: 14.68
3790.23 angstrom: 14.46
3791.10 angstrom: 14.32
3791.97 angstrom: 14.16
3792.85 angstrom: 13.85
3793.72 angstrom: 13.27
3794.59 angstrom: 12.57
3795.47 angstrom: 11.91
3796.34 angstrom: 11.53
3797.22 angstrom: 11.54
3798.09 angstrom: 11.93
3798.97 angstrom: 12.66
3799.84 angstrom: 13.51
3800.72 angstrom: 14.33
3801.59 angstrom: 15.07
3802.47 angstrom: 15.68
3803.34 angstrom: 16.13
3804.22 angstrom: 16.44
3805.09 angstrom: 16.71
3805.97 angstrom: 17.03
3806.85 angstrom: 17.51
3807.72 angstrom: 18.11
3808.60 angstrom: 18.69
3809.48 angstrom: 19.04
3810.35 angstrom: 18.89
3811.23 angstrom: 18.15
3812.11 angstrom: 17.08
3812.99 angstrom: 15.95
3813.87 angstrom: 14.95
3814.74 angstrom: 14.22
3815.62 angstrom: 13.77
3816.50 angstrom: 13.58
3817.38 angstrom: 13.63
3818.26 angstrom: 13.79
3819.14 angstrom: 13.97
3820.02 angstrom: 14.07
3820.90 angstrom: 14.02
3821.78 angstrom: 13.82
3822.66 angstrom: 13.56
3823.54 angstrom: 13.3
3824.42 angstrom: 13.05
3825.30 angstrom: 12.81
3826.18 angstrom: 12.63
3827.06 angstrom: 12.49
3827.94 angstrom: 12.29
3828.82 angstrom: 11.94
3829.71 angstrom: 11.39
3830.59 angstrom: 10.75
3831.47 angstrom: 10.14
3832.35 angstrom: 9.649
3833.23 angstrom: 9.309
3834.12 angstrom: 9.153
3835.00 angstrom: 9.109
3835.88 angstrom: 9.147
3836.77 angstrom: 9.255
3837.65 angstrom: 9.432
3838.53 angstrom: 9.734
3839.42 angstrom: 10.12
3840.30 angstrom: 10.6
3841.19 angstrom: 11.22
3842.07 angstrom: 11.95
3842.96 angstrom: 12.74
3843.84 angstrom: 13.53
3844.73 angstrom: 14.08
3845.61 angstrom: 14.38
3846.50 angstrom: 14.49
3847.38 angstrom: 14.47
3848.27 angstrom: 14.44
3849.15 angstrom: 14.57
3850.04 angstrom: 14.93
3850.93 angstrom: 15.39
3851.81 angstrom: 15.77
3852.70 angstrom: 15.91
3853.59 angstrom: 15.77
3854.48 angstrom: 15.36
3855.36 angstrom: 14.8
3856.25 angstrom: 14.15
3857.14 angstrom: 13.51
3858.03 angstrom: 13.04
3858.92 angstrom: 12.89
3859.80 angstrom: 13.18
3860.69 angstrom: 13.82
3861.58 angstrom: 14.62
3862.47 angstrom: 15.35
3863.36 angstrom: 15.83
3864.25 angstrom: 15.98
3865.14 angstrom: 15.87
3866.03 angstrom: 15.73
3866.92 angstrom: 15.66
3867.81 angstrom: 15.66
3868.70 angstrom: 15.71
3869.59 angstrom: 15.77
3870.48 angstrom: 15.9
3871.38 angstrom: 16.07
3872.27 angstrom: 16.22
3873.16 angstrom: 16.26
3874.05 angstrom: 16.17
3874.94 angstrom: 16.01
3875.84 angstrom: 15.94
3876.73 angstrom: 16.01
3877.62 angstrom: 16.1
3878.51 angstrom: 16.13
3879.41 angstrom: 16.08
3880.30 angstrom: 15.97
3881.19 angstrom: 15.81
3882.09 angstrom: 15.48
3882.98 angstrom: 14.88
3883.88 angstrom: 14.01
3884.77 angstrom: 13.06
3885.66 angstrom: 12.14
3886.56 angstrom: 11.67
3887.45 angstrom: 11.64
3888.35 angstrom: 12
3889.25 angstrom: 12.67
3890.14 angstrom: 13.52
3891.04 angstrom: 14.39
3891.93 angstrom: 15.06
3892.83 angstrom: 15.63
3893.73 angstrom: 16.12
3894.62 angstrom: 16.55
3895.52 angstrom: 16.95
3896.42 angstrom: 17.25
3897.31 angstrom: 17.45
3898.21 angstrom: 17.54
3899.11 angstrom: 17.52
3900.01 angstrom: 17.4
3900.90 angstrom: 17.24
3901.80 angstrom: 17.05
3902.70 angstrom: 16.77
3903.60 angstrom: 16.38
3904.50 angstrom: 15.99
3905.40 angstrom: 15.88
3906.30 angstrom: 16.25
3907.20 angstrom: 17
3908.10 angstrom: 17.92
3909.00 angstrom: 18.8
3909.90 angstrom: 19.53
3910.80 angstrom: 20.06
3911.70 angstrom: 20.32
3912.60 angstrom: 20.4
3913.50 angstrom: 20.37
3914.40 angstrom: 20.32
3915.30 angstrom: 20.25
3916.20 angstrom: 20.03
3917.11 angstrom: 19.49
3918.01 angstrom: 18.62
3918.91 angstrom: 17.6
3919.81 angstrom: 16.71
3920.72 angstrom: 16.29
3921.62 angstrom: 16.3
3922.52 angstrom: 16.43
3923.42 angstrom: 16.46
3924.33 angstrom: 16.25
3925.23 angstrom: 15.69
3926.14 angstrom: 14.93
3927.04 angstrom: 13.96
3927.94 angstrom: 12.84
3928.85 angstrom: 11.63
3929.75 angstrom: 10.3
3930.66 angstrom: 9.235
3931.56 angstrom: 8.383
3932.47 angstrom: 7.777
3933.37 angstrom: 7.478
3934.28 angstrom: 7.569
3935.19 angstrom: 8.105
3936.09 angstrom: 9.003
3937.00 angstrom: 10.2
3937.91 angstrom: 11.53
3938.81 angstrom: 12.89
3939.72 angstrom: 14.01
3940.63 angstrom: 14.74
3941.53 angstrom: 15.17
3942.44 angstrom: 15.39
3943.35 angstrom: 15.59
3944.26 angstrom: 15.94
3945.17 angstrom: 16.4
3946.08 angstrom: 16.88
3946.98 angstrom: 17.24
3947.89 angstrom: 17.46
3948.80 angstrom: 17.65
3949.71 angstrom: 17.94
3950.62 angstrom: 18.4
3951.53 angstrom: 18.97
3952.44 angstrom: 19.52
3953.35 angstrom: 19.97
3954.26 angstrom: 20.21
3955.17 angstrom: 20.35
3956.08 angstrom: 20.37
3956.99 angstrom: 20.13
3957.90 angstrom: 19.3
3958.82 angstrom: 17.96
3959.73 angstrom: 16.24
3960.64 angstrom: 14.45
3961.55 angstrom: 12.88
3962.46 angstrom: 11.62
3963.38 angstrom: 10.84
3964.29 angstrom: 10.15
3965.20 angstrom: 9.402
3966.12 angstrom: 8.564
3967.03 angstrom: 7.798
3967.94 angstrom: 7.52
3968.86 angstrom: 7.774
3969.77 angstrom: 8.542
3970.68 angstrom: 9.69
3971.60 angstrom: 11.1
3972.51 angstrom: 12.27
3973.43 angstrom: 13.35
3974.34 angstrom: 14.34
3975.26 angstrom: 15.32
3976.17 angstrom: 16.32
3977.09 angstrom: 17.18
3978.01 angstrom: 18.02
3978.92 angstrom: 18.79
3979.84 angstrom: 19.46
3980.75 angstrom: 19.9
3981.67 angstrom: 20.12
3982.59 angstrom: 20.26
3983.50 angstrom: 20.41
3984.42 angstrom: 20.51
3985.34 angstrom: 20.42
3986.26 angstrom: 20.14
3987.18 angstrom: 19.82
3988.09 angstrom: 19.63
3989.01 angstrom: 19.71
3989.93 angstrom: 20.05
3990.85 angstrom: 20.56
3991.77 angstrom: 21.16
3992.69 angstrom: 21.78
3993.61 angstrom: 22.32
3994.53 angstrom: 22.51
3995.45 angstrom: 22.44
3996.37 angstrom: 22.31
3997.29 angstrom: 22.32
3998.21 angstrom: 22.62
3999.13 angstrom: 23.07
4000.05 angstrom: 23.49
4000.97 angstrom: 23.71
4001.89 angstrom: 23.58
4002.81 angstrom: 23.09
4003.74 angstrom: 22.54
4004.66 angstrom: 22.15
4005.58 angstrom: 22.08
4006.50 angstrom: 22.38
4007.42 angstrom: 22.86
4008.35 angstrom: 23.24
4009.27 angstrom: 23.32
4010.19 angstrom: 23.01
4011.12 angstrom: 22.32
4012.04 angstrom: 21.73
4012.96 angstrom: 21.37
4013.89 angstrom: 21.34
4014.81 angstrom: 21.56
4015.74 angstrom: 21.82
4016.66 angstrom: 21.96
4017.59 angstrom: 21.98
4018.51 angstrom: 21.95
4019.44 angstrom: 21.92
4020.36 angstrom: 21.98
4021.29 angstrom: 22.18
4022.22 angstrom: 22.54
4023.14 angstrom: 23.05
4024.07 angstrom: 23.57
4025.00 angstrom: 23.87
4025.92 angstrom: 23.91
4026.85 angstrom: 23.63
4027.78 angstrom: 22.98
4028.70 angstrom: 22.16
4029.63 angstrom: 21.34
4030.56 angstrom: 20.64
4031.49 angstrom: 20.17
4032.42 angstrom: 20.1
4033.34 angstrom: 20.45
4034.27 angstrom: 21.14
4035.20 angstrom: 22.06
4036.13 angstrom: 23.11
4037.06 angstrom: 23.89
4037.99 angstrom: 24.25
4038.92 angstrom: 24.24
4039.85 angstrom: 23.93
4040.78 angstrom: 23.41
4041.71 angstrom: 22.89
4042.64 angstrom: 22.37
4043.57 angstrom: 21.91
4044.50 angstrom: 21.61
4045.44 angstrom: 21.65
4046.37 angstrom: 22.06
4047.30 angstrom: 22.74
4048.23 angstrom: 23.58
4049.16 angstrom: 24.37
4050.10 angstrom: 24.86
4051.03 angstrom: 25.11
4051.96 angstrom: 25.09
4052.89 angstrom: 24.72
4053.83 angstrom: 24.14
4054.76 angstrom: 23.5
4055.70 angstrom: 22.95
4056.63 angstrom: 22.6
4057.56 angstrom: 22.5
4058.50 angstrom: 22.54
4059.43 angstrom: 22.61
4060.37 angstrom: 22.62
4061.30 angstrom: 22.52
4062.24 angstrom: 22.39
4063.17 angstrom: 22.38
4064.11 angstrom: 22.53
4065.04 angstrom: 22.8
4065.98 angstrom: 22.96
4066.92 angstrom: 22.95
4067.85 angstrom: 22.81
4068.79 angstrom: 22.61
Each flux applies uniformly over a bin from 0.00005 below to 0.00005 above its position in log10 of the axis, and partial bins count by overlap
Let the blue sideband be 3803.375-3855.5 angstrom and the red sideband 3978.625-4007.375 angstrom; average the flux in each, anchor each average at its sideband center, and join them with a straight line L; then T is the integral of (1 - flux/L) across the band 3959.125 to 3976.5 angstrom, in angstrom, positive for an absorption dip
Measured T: 7.5 angstrom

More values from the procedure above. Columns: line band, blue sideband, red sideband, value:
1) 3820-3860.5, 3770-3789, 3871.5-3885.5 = 7.8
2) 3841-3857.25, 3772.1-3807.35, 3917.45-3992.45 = 0.9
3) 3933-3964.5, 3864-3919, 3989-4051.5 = 6.4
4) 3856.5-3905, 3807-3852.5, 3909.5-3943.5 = -4.3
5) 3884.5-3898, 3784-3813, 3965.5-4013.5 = 2.1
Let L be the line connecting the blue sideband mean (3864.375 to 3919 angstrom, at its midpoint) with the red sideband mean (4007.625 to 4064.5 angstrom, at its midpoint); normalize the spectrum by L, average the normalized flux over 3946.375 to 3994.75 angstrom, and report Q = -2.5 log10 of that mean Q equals 0.19 mag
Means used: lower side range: 16.4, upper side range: 22.7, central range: 16.7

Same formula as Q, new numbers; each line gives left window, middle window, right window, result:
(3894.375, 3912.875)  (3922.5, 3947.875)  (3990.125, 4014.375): 0.426 mag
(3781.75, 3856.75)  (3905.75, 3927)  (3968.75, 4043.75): -0.029 mag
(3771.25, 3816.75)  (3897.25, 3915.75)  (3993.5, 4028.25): 0.060 mag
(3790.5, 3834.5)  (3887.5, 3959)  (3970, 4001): 0.083 mag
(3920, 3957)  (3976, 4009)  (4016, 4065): -0.119 mag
